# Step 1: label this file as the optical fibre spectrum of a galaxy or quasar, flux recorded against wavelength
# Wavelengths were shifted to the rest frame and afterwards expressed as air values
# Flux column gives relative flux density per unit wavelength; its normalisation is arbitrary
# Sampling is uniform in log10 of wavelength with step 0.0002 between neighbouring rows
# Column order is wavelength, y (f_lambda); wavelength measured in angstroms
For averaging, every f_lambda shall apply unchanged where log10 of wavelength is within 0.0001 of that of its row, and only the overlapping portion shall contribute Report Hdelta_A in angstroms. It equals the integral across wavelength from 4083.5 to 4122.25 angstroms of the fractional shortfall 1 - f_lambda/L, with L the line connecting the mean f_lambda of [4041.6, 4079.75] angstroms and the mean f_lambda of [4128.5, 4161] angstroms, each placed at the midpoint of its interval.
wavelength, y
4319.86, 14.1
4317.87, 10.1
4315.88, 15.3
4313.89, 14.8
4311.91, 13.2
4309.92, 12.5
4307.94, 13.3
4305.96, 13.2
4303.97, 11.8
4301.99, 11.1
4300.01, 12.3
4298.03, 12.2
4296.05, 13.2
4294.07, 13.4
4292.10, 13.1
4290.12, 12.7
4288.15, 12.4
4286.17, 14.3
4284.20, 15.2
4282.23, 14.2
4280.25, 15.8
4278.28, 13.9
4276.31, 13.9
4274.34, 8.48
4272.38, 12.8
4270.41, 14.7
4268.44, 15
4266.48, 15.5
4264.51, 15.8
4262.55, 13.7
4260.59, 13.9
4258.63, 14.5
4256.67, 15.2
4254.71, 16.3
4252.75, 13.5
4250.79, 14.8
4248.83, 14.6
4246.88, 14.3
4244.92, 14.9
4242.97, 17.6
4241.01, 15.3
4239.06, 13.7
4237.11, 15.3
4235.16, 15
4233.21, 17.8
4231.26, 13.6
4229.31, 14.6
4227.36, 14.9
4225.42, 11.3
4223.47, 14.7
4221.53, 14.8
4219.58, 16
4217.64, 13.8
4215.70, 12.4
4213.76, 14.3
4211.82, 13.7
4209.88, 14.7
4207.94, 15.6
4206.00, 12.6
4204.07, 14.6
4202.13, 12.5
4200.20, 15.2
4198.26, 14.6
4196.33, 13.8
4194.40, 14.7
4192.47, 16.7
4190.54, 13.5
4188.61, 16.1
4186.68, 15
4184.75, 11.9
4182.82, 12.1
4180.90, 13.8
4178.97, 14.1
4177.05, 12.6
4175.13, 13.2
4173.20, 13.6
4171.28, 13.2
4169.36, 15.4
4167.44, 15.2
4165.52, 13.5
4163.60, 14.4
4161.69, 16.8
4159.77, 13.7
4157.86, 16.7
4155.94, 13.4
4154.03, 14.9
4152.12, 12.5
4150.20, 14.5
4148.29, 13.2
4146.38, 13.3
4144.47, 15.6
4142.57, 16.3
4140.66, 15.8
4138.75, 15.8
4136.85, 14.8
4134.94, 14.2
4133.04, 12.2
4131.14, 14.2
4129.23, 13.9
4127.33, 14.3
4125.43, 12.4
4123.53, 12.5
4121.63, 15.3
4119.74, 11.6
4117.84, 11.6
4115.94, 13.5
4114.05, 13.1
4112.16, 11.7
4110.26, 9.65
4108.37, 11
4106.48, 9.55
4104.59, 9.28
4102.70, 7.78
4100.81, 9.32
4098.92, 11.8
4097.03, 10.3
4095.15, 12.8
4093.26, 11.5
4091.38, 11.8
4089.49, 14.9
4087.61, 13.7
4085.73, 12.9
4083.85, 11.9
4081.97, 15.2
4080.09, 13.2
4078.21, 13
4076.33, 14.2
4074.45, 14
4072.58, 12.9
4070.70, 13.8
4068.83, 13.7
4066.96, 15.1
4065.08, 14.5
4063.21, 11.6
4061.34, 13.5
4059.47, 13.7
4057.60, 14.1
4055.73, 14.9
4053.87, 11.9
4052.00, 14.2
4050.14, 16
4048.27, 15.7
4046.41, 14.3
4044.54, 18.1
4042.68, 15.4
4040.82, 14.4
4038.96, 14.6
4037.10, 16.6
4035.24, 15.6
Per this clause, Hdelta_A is 7.3 angstroms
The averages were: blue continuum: 14.2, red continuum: 14.4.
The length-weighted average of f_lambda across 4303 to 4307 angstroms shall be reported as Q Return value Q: 12.5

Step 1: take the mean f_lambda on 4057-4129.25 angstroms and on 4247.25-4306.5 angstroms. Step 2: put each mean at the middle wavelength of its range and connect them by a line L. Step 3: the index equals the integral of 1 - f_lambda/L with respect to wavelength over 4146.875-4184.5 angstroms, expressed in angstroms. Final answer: -2.8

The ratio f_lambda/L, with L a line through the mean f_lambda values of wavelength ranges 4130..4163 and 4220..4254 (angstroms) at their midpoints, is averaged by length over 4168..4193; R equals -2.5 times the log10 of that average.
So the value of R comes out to 0.06 mag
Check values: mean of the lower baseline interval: 14.6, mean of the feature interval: 13.9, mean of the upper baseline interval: 14.8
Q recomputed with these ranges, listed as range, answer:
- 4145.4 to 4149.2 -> 13.3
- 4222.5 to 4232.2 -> 13.8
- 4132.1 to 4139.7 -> 14.3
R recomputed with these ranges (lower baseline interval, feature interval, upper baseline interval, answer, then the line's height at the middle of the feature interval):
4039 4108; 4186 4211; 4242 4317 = -0.08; 13.6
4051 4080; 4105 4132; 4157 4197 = 0.13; 14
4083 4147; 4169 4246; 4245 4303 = -0.08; 13.3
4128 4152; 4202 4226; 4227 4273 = 0.05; 14.7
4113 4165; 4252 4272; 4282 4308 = -0.12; 13.2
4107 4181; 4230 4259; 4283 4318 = -0.14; 13.3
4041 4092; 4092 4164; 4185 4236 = 0.09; 14.2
